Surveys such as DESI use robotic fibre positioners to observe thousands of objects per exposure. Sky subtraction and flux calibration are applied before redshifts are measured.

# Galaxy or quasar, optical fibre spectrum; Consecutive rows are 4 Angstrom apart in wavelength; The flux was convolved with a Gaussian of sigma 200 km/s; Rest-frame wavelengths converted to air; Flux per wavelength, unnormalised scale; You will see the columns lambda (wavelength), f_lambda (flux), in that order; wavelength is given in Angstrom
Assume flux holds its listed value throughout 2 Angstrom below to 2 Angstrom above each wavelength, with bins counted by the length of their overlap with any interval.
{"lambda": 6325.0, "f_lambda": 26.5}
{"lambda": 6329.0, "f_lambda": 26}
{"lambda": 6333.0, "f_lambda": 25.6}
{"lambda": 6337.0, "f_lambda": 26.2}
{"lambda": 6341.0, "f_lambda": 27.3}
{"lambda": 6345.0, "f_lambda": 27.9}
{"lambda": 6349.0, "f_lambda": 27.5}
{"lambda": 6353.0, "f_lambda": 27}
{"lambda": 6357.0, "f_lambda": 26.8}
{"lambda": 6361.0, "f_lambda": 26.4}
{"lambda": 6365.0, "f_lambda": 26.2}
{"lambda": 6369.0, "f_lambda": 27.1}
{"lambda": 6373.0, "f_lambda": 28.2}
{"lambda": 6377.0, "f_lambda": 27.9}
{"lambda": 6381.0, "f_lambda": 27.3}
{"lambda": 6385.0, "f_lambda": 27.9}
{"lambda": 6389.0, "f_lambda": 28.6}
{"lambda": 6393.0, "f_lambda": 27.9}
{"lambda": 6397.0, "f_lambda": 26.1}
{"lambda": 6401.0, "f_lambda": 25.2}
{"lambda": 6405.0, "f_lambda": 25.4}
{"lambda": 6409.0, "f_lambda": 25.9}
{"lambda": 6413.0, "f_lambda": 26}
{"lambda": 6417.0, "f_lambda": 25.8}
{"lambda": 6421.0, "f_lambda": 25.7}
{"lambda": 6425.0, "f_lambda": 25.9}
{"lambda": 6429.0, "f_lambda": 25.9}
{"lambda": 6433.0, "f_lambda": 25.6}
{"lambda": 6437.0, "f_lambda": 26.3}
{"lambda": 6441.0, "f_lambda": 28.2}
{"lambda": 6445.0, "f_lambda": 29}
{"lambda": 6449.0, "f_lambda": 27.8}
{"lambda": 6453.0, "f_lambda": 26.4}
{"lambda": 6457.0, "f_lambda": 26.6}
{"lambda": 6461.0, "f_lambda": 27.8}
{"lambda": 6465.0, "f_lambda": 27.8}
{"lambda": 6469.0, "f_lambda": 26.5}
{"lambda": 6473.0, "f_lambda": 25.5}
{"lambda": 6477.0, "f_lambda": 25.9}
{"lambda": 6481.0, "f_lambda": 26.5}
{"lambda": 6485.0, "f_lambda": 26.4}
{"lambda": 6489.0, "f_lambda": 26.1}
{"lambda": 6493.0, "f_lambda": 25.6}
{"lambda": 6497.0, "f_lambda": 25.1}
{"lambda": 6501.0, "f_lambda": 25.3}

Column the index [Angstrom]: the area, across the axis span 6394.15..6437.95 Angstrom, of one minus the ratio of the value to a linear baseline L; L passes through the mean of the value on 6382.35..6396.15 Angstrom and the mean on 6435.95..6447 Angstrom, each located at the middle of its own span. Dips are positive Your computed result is 3.3 Angstrom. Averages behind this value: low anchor 27.9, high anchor 28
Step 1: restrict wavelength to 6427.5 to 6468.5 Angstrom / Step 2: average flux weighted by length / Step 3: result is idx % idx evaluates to 27.1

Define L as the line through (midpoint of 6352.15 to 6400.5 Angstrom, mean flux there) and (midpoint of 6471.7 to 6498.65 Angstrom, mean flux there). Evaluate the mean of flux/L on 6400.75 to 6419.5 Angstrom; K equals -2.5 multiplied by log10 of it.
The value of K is 0.05 mag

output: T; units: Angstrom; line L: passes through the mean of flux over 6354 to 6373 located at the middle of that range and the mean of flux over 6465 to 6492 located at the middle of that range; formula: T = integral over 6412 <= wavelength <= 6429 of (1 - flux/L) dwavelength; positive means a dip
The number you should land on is 0.4 Angstrom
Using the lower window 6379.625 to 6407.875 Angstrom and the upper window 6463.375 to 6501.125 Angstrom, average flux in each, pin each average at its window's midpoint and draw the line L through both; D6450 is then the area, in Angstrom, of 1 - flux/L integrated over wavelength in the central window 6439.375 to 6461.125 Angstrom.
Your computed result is -1.0 Angstrom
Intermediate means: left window 26.9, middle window 27.6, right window 26.1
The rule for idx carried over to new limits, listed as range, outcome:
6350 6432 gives 26.7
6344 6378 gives 27.2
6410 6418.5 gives 25.9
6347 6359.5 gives 27.1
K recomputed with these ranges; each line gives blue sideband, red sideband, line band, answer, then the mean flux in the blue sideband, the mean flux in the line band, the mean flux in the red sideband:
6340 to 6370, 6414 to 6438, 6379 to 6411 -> -0.02 mag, 27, 26.8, 25.9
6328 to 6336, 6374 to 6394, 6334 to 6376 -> -0.01 mag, 25.8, 27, 27.9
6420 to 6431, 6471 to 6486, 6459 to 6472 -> -0.05 mag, 25.8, 27.2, 26.1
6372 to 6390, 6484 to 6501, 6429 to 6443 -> 0.01 mag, 27.9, 26.6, 25.7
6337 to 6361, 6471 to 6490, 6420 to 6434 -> 0.03 mag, 27.1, 25.8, 26.1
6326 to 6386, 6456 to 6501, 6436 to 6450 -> -0.06 mag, 27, 27.9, 26.3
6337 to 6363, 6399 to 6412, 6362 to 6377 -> -0.03 mag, 27.1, 27.2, 25.5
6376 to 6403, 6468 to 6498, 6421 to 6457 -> -0.01 mag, 27.2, 26.8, 26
